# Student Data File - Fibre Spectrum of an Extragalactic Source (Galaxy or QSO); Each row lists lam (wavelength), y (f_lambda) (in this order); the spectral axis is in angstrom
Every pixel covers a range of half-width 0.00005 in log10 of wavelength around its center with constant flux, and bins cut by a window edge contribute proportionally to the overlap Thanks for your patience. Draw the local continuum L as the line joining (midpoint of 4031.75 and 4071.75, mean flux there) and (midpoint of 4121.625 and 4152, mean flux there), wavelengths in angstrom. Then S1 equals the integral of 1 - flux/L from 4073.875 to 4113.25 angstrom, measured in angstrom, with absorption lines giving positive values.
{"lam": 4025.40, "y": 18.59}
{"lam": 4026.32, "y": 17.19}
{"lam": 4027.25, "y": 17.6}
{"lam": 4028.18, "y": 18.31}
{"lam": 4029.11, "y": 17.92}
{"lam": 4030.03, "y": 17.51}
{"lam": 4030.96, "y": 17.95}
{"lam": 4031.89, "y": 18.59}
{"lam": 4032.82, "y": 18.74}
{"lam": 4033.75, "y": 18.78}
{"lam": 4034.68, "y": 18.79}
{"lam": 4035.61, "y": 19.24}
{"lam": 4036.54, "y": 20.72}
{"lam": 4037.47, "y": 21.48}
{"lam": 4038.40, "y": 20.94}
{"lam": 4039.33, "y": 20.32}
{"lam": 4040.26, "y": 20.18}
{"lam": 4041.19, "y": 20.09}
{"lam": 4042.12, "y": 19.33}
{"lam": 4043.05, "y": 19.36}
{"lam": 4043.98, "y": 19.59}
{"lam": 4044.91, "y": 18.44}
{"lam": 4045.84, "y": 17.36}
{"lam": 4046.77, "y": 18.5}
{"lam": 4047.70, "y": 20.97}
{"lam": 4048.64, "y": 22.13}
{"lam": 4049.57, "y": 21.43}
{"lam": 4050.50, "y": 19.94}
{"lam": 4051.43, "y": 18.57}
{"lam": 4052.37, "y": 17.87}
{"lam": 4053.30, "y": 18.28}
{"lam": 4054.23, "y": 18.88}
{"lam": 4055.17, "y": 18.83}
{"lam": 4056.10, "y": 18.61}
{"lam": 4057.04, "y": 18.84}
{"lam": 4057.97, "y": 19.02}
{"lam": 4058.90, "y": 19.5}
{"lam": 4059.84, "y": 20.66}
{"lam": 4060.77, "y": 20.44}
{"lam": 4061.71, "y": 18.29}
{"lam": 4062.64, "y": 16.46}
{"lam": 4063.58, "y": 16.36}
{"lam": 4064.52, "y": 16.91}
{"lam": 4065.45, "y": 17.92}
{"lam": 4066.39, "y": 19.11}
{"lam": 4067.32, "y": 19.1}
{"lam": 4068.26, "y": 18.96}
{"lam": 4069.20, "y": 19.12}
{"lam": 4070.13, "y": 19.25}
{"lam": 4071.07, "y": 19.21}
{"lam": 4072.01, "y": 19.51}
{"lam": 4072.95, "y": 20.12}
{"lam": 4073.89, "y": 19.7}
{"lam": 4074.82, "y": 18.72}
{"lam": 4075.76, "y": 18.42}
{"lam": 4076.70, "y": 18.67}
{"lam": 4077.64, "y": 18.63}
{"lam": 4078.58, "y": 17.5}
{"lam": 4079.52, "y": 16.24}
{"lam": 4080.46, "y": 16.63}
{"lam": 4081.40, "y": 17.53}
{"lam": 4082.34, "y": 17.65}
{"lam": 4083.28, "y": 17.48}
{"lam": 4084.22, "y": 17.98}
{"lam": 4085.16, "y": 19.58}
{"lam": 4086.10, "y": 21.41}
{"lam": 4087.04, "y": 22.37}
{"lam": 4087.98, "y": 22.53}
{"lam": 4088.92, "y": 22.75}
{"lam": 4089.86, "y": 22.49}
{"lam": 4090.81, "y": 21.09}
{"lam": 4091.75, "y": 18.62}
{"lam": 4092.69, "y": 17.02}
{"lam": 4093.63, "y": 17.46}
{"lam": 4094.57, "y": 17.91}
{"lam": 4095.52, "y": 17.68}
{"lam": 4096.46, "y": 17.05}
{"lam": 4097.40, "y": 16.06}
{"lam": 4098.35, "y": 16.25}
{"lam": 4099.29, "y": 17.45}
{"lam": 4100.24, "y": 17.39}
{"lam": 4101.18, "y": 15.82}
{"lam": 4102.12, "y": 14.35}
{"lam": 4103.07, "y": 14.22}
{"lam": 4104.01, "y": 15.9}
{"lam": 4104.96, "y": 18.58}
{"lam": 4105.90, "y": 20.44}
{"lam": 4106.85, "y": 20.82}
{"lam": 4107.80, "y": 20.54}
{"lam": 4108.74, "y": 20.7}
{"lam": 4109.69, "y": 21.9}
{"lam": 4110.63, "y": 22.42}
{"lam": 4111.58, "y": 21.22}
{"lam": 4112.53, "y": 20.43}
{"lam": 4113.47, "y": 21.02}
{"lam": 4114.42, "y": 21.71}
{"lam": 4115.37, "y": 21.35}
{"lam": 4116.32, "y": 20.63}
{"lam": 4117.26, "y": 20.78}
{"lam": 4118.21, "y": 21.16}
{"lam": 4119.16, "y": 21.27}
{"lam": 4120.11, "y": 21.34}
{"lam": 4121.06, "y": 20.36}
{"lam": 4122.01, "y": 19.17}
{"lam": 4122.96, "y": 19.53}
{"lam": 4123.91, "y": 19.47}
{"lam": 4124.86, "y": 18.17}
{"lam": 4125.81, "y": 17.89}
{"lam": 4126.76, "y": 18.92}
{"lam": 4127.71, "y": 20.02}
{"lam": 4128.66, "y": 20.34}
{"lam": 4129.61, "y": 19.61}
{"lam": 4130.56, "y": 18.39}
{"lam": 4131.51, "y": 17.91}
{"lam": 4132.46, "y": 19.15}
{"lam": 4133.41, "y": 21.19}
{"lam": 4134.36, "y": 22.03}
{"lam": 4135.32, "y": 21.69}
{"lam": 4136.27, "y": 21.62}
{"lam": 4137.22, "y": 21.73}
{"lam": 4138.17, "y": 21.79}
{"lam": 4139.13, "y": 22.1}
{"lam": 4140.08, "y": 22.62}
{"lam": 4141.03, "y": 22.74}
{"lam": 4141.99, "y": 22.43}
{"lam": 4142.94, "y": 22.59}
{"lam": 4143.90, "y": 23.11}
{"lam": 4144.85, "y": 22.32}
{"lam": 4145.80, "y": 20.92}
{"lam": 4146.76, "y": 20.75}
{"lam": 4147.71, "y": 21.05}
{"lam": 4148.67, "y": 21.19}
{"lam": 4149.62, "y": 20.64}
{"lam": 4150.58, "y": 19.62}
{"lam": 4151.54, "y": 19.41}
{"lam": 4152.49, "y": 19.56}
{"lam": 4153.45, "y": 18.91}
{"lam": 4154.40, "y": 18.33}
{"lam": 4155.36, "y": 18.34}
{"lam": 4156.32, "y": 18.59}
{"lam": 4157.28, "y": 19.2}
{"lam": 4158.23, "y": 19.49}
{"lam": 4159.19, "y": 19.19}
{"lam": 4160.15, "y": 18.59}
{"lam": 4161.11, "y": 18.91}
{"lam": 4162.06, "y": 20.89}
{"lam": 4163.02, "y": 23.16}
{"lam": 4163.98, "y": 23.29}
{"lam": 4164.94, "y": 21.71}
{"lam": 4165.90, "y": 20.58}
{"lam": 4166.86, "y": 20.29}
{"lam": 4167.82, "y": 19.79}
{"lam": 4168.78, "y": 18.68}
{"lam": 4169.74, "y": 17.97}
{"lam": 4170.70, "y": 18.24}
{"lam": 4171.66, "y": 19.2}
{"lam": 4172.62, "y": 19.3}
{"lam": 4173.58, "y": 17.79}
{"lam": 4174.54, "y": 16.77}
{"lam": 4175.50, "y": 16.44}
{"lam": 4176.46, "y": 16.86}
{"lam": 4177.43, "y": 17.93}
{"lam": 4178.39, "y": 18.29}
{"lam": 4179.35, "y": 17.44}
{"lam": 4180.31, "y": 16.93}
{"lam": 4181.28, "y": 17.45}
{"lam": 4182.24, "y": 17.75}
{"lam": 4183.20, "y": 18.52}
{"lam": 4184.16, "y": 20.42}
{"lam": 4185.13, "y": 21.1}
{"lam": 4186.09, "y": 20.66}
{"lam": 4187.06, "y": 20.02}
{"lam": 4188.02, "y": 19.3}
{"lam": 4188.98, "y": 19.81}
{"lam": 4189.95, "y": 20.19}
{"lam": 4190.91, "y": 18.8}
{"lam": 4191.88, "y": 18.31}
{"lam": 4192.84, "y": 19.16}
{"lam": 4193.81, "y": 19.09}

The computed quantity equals 2.3 angstrom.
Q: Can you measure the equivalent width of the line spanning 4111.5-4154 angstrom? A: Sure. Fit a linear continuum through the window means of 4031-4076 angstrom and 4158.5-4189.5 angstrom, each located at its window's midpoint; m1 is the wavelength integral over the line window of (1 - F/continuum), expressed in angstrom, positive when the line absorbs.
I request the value -3.3 angstrom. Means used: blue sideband 19.2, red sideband 19.2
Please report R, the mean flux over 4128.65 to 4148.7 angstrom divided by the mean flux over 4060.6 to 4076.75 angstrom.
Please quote 1.1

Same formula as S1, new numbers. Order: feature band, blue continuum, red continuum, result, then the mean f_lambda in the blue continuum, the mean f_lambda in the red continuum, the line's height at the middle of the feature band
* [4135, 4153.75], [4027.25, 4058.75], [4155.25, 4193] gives -2.1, 19.2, 19.1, 19.2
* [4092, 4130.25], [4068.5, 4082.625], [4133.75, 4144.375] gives 2.7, 18.5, 22.2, 20.6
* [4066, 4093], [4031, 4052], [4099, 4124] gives 0.6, 19.7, 19.6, 19.6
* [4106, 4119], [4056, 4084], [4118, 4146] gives -0.7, 18.5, 20.7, 20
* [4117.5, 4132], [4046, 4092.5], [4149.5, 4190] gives -0.3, 19.1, 19.2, 19.2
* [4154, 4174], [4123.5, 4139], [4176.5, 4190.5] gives -0.3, 20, 18.9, 19.3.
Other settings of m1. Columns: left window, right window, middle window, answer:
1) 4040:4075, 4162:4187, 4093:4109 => 1.3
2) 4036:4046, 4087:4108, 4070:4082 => 0.3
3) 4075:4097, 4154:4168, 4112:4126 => -0.7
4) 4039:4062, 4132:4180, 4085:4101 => 0.5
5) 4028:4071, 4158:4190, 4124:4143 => -1.4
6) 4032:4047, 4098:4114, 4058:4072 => 0.4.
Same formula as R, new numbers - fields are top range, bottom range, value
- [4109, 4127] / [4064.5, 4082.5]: 1.11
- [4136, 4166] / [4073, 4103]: 1.13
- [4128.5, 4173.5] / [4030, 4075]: 1.06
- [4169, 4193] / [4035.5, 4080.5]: 0.97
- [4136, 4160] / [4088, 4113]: 1.10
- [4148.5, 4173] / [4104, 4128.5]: 0.97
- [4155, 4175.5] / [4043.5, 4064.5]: 1.02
